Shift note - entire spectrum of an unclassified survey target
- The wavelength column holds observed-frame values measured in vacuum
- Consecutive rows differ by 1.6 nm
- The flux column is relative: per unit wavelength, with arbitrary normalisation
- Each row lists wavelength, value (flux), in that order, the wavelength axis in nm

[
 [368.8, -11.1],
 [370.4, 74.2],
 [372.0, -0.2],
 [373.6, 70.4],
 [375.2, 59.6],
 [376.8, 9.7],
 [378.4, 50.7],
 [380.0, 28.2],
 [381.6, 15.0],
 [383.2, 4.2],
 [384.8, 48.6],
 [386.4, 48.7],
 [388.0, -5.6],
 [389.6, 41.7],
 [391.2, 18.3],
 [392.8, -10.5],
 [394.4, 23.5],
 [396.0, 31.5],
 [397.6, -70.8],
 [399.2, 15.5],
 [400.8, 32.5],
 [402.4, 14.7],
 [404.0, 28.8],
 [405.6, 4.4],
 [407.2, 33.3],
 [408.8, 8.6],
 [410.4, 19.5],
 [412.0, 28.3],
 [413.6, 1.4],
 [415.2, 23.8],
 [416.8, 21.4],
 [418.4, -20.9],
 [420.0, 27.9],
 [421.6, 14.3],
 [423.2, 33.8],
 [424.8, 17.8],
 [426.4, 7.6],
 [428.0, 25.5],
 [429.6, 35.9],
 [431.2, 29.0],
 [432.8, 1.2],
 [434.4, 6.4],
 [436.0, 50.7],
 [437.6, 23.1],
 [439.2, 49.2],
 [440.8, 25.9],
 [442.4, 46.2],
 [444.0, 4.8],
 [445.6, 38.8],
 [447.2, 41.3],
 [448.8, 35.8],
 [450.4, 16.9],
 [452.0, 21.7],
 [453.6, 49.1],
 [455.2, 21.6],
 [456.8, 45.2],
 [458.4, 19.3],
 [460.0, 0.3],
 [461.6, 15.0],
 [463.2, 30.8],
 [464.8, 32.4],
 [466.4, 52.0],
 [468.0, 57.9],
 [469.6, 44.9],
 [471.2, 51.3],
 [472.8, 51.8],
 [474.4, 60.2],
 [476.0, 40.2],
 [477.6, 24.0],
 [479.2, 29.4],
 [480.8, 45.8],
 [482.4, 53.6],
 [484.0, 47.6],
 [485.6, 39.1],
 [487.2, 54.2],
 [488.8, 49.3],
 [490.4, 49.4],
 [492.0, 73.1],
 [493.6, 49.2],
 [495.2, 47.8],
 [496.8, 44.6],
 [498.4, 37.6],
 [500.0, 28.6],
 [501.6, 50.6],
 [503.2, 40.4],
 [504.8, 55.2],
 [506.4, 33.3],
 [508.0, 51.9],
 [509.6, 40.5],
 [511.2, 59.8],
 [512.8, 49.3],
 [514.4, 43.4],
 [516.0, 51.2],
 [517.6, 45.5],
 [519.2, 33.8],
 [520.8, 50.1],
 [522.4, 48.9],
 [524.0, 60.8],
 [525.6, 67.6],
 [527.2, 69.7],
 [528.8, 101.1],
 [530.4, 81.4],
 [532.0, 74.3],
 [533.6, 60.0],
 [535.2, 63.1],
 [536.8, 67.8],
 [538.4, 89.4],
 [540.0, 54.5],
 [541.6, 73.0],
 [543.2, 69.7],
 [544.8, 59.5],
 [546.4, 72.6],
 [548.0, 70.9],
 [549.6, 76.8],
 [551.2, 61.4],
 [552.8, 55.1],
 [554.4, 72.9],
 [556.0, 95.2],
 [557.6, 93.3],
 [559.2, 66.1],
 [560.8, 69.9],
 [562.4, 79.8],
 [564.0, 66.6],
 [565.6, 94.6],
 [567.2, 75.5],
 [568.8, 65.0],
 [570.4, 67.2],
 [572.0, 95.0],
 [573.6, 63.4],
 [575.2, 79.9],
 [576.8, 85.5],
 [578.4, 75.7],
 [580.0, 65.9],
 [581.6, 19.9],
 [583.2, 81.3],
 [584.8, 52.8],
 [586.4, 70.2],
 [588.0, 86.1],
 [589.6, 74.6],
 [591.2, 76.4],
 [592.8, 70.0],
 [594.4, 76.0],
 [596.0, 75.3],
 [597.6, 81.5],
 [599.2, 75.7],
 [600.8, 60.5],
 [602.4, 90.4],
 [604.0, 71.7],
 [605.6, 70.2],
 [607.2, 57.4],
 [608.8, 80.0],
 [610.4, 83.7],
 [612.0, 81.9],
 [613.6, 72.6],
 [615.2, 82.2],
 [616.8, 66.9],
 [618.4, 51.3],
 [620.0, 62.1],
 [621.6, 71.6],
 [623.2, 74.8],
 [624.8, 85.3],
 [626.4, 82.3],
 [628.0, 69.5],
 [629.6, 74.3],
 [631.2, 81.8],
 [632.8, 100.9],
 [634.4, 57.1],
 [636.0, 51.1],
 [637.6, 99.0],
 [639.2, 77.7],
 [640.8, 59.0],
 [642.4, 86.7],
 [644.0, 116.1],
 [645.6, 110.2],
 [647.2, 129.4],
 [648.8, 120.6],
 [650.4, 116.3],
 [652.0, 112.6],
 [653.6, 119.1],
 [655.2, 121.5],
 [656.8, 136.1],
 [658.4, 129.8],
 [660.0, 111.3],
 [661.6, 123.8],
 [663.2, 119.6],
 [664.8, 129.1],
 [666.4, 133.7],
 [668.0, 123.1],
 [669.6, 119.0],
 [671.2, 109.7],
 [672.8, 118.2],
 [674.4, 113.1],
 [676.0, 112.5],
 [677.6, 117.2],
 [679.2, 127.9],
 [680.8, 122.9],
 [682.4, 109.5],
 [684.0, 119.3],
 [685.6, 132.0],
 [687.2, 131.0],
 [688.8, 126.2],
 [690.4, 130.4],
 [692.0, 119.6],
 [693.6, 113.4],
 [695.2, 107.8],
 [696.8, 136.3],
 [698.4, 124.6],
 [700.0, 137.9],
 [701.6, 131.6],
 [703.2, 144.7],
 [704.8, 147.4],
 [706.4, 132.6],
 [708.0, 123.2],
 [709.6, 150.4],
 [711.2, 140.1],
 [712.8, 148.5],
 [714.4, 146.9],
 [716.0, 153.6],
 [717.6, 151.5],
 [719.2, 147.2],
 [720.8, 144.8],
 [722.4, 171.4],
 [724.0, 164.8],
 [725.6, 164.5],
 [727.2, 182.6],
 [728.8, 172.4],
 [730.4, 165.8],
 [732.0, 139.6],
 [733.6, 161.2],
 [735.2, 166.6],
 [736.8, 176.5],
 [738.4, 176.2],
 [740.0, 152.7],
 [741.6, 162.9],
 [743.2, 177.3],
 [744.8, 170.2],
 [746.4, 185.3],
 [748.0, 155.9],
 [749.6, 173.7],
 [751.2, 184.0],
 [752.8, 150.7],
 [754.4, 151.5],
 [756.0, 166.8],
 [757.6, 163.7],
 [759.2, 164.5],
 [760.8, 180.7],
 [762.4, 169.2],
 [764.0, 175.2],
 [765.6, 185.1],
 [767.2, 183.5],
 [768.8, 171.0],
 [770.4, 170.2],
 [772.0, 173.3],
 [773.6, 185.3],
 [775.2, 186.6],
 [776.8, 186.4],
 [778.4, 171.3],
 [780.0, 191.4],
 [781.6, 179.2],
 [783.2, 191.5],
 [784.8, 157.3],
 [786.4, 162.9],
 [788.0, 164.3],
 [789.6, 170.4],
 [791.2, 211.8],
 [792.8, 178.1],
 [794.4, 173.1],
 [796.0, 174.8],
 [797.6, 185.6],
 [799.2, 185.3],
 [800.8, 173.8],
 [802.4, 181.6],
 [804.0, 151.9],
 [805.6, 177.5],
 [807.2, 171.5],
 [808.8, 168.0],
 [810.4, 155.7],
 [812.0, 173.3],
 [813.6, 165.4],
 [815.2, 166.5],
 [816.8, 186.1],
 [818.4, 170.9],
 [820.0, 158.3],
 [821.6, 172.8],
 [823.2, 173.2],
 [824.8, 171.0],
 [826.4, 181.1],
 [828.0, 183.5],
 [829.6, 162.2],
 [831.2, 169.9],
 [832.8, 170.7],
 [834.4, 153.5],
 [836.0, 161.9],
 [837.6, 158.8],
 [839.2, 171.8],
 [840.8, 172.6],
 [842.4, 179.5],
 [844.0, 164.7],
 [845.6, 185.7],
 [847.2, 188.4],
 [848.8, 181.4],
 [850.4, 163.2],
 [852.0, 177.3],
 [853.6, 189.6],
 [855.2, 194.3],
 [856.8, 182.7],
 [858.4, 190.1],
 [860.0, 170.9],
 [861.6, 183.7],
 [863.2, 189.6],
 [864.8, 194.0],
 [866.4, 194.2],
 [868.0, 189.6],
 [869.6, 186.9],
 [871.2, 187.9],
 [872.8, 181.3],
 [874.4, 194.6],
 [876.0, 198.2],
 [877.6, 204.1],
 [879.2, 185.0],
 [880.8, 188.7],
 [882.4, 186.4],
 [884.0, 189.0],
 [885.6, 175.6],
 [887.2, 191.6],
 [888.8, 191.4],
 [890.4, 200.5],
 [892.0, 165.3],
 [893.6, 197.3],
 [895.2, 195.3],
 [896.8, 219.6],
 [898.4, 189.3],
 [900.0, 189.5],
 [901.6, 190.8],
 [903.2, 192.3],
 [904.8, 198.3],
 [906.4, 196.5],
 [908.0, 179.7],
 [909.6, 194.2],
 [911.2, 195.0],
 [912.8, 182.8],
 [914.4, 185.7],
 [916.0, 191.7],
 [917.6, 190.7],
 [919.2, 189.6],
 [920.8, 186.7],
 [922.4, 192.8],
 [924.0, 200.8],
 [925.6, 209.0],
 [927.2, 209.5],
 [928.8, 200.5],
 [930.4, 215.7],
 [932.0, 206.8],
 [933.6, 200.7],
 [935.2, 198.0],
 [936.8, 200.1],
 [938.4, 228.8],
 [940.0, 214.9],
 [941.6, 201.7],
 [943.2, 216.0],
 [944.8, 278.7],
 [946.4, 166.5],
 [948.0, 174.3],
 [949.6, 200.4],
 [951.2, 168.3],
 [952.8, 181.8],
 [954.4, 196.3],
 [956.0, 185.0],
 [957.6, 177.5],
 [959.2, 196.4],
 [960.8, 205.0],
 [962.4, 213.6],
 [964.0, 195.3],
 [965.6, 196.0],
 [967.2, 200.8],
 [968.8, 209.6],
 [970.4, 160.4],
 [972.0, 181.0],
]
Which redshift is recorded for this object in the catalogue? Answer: 0.614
